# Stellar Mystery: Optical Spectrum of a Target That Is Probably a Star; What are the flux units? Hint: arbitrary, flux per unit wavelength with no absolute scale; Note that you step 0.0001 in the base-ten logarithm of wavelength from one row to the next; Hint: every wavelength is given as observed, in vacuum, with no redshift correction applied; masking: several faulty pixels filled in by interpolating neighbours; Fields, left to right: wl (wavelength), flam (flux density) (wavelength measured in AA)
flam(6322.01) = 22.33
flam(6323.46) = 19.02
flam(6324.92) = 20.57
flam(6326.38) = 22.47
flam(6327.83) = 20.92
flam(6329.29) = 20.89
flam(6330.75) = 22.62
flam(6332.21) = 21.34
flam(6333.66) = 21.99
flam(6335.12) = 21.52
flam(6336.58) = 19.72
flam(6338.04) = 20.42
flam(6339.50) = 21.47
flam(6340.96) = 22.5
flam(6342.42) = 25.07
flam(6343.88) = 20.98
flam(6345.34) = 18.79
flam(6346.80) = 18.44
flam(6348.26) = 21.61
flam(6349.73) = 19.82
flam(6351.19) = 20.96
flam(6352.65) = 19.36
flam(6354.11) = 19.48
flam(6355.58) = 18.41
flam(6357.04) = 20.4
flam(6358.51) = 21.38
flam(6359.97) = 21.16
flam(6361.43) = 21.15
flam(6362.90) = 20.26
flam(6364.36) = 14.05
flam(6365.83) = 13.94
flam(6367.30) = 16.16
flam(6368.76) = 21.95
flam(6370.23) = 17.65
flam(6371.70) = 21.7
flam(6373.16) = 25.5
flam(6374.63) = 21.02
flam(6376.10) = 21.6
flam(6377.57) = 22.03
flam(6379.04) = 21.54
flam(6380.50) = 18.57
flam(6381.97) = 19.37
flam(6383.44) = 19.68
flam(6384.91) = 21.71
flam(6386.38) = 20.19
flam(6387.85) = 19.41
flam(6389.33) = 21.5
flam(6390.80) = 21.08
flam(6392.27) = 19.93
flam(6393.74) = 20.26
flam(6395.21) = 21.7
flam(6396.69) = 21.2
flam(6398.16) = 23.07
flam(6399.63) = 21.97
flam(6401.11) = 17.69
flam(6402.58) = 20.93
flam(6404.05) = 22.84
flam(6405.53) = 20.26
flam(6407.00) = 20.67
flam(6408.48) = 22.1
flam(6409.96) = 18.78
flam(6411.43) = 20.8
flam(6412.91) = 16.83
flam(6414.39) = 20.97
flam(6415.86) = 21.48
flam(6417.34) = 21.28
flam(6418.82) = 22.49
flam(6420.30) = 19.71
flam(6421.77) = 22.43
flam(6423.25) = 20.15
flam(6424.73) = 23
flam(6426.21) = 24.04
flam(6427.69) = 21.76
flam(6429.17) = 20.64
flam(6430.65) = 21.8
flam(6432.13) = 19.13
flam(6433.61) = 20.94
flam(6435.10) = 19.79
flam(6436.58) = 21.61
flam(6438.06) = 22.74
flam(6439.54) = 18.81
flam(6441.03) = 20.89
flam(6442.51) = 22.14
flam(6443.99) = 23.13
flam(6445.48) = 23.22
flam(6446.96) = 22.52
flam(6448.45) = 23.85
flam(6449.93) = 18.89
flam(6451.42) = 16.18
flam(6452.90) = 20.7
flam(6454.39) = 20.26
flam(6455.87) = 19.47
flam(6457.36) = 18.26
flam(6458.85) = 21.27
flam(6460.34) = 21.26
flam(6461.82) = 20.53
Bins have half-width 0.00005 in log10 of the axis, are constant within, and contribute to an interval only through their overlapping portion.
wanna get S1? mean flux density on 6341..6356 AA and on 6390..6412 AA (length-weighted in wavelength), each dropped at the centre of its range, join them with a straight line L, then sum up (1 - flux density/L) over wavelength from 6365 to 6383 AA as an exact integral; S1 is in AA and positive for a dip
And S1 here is 0.5 AA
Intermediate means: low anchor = 20.4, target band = 20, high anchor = 20.9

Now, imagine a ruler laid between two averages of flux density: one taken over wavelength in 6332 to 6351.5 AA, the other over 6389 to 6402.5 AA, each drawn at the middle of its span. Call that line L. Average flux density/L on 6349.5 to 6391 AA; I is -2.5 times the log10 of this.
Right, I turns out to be 0.05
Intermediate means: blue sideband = 21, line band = 20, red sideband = 20.9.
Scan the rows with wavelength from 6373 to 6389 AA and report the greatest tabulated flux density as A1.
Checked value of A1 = 25.5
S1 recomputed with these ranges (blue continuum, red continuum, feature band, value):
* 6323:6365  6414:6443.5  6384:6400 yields 0.0 AA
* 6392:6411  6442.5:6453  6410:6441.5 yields 0.2 AA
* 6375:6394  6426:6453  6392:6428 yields -0.4 AA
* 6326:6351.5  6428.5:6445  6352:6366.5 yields 1.5 AA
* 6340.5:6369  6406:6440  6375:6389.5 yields -0.2 AA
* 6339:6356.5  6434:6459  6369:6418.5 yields -0.3 AA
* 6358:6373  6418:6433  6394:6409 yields -0.5 AA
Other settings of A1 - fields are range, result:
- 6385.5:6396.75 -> 21.7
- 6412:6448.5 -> 24.04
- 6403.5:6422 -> 22.84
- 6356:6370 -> 21.95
